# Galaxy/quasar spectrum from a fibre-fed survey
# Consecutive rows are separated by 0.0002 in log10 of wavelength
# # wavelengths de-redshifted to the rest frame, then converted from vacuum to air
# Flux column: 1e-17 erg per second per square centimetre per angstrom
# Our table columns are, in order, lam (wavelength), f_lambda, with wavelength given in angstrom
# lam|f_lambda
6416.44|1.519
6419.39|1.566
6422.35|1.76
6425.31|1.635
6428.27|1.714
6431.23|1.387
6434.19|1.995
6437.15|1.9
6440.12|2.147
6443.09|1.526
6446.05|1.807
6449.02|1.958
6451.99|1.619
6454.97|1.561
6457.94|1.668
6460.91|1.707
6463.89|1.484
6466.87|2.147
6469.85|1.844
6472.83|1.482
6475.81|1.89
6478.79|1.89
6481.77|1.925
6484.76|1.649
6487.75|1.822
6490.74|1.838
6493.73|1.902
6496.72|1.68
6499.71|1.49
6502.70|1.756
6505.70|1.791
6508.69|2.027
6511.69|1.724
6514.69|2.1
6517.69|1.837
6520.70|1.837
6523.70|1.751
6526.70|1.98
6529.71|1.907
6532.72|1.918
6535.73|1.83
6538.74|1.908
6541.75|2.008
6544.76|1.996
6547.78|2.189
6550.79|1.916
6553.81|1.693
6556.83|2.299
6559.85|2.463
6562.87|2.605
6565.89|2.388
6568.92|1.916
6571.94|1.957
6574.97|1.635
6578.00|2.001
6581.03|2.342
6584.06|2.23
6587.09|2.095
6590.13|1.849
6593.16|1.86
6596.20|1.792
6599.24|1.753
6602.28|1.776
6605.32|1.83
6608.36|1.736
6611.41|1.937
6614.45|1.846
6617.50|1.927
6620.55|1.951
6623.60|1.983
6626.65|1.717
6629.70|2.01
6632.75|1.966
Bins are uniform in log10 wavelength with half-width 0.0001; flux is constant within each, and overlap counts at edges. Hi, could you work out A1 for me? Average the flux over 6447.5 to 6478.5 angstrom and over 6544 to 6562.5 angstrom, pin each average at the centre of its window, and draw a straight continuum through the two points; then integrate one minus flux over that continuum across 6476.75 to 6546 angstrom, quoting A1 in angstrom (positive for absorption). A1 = 3.4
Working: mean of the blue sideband 1.74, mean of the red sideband 2.13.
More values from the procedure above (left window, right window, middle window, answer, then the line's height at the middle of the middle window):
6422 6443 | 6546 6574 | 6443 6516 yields 5.2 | 1.91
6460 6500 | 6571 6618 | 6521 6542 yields -0.6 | 1.84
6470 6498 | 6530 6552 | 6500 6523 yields 0.4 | 1.87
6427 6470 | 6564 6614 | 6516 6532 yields -0.1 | 1.86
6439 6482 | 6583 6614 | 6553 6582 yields -4.4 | 1.85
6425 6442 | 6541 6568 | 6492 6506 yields 2.0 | 2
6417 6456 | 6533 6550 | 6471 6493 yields 0.6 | 1.84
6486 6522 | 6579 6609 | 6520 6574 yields -4.5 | 1.87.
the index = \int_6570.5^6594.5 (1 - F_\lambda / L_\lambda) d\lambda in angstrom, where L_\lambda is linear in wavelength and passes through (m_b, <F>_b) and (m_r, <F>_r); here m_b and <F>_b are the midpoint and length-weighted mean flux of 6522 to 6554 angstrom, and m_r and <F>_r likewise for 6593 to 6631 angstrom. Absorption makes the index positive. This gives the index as -1.5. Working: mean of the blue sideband 1.93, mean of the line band 2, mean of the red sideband 1.85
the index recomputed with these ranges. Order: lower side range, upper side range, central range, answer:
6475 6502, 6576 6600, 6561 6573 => -1.8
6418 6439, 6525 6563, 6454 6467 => 0.9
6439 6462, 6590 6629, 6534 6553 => -1.7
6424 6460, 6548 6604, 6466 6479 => -0.2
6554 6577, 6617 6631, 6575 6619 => 2.3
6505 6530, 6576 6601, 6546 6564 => -2.3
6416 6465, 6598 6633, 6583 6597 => -0.9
